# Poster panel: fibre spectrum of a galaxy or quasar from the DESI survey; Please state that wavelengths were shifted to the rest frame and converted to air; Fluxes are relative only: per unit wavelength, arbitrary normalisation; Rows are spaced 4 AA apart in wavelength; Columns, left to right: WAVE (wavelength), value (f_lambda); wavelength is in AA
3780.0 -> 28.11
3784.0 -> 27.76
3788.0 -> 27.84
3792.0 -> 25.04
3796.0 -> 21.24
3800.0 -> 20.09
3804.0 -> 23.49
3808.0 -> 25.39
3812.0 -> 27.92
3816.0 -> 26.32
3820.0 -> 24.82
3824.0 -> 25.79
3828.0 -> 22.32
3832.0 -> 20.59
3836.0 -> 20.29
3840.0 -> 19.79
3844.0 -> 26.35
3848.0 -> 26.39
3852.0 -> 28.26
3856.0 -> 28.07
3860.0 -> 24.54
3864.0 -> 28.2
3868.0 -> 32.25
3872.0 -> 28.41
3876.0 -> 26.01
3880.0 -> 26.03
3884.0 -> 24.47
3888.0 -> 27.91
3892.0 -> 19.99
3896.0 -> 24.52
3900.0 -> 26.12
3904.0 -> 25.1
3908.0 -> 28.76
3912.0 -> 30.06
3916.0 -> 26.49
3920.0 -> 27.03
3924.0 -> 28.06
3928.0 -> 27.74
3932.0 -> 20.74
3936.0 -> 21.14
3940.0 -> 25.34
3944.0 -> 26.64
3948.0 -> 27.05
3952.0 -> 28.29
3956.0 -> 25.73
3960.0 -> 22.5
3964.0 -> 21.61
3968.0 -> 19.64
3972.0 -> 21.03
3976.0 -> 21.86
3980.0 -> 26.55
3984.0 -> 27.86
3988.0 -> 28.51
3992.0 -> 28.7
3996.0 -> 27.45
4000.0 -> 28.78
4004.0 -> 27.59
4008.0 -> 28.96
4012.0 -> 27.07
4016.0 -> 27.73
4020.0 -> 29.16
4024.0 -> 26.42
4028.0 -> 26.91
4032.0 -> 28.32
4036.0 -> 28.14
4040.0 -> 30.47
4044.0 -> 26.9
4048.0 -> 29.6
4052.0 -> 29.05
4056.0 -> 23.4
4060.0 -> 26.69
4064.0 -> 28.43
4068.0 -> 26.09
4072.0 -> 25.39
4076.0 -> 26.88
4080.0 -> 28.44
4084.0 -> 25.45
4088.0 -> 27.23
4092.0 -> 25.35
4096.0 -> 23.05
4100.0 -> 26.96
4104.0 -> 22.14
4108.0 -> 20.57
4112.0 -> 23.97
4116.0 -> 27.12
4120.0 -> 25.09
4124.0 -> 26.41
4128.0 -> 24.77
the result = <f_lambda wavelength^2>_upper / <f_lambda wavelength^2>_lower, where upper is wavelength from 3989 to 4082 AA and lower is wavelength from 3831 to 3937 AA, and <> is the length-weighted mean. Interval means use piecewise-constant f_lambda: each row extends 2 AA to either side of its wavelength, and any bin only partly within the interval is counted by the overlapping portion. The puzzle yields 1.2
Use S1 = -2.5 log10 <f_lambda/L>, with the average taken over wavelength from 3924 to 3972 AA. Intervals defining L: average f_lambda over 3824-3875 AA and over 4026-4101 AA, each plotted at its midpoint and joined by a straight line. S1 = 0.08 mag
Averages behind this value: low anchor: 25.5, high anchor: 27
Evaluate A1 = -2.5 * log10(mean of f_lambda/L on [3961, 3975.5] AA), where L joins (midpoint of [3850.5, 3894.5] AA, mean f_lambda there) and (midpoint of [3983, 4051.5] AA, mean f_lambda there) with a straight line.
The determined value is 0.30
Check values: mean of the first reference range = 26.7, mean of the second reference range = 28.2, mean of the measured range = 21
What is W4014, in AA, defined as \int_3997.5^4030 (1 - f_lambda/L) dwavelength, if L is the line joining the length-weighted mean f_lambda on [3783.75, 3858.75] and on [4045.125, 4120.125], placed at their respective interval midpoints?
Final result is -2.9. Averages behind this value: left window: 24.5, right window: 25.9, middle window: 27.8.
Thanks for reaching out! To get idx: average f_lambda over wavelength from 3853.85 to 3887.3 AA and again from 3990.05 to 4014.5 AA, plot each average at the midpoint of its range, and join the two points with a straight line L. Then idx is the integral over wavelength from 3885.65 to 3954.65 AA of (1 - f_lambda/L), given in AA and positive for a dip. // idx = 4.1 AA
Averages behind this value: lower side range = 27.3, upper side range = 28.1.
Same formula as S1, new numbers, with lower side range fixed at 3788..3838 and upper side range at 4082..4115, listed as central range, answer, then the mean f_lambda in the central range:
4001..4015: -0.15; 27.9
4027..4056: -0.16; 28.2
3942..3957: -0.12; 27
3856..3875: -0.18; 28.2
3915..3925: -0.13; 27.2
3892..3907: -0.04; 24.8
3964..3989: 0.01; 23.9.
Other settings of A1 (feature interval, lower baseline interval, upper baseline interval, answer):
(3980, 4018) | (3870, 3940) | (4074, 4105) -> -0.09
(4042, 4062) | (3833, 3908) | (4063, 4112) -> -0.07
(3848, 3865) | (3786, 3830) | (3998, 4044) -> -0.07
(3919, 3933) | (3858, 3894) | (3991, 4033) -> 0.03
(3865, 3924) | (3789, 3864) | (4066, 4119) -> -0.09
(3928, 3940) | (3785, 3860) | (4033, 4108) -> 0.12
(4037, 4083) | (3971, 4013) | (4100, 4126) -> -0.08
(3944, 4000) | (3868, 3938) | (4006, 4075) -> 0.06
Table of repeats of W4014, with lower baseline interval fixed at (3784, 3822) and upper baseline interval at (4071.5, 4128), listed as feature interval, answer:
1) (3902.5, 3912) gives -1.0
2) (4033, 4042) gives -1.4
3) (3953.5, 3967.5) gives 1.1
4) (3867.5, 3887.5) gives -1.7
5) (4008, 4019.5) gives -1.3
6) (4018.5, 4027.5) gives -0.9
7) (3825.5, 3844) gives 2.5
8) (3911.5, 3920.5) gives -0.9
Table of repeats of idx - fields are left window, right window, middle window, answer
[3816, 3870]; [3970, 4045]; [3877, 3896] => 0.8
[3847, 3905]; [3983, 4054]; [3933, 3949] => 1.5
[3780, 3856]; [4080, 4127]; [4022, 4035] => -1.2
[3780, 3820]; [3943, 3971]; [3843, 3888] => -4.4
